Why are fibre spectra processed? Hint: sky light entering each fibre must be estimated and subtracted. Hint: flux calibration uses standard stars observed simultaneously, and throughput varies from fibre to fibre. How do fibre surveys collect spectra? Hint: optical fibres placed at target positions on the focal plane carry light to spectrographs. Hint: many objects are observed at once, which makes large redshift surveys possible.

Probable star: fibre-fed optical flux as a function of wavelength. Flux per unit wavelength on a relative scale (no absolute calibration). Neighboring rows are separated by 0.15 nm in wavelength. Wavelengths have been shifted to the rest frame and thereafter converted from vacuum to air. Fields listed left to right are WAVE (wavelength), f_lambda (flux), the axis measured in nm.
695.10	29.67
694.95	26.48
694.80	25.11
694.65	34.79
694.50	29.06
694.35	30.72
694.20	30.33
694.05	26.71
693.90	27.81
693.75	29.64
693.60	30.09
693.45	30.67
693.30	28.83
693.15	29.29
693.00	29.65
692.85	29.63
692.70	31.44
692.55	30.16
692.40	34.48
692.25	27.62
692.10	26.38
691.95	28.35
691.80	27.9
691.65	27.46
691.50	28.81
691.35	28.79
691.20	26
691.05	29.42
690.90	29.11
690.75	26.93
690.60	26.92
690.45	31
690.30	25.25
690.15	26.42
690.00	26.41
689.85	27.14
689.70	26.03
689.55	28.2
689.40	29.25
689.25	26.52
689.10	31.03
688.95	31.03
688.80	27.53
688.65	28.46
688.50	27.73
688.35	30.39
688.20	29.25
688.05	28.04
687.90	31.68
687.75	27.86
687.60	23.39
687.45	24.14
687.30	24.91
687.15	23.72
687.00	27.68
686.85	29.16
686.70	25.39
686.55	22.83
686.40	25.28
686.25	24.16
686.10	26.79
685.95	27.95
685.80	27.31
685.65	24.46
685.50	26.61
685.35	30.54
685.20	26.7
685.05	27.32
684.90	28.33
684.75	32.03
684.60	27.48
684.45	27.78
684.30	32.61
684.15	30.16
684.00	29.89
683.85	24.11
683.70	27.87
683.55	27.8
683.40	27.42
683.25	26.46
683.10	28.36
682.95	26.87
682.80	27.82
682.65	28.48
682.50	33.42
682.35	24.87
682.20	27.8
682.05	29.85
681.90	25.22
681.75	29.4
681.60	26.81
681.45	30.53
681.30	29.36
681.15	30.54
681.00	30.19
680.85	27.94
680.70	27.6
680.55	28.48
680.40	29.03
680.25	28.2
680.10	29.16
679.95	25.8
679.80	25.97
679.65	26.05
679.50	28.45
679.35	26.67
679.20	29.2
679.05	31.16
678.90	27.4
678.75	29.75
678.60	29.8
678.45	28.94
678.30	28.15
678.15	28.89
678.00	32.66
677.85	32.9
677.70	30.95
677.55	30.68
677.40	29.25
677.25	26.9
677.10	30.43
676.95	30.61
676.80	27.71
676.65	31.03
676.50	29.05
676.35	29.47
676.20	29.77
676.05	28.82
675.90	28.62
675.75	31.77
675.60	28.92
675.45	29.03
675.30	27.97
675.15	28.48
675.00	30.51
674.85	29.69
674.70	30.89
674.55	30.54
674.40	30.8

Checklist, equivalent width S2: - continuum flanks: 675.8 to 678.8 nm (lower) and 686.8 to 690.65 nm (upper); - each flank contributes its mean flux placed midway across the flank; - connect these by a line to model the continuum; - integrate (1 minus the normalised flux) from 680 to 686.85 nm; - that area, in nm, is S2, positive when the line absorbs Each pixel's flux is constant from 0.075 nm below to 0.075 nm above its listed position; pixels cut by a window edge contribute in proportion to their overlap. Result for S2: 0.16 nm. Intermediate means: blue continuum 29.7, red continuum 27.7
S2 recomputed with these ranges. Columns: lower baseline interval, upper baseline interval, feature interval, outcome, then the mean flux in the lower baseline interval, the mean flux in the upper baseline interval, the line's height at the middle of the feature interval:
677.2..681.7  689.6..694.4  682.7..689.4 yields 0.27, 28.9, 28.6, 28.8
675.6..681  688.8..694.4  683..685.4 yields 0.04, 29.1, 28.7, 28.9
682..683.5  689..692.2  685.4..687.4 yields 0.15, 28.1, 27.8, 28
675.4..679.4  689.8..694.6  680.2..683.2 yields 0.08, 29.6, 28.7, 29.3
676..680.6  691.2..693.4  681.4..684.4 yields 0.08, 29.1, 29.1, 29.1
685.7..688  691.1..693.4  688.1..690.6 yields -0.07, 26.2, 29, 27.5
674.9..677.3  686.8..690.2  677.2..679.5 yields -0.04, 29.3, 27.6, 29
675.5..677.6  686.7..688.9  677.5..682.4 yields 0.02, 29.5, 27.4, 28.9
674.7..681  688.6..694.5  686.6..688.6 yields 0.11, 29.1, 28.7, 28.8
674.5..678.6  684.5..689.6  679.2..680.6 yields 0.07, 29.7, 27.4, 29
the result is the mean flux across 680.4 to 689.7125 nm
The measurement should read 27.9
